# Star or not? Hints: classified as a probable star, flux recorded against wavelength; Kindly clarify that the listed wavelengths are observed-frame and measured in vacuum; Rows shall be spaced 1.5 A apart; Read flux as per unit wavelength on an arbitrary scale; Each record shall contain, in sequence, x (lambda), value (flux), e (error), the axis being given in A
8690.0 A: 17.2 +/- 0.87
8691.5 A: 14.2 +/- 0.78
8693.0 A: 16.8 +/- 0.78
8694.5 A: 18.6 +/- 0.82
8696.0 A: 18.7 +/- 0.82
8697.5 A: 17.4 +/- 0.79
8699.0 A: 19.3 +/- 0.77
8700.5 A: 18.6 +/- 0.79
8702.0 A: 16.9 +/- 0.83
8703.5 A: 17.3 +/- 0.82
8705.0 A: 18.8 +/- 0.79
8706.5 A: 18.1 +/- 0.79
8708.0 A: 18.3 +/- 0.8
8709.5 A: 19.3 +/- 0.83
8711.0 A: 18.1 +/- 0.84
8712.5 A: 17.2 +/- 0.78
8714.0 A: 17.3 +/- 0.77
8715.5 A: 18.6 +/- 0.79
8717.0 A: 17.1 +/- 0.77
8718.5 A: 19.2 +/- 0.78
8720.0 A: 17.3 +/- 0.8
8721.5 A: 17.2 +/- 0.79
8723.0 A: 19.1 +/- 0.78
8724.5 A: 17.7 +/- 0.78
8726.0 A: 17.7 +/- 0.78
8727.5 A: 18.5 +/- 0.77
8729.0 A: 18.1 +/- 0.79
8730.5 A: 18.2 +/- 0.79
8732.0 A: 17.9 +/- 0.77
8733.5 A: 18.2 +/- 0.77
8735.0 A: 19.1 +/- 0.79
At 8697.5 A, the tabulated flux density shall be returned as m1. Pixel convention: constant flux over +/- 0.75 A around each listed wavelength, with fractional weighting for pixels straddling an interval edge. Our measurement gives 17.4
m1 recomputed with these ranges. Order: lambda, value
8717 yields 17.1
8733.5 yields 18.2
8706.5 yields 18.1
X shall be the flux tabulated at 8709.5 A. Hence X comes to 19.3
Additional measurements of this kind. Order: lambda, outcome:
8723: 19.1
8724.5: 17.7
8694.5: 18.6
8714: 17.3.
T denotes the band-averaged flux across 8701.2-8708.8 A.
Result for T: 17.9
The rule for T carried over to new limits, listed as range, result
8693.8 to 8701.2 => 18.5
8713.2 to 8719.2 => 18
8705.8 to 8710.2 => 18.6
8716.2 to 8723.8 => 18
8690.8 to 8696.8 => 17.1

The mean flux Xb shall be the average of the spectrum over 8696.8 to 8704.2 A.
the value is 17.9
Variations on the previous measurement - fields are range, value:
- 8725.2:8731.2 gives 18.1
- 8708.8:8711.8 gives 18.7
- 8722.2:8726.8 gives 18.2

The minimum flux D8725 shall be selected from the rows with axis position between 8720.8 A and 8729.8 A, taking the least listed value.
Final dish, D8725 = 17.2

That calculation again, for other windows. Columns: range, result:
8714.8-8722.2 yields 17.1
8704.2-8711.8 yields 18.1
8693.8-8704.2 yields 16.9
